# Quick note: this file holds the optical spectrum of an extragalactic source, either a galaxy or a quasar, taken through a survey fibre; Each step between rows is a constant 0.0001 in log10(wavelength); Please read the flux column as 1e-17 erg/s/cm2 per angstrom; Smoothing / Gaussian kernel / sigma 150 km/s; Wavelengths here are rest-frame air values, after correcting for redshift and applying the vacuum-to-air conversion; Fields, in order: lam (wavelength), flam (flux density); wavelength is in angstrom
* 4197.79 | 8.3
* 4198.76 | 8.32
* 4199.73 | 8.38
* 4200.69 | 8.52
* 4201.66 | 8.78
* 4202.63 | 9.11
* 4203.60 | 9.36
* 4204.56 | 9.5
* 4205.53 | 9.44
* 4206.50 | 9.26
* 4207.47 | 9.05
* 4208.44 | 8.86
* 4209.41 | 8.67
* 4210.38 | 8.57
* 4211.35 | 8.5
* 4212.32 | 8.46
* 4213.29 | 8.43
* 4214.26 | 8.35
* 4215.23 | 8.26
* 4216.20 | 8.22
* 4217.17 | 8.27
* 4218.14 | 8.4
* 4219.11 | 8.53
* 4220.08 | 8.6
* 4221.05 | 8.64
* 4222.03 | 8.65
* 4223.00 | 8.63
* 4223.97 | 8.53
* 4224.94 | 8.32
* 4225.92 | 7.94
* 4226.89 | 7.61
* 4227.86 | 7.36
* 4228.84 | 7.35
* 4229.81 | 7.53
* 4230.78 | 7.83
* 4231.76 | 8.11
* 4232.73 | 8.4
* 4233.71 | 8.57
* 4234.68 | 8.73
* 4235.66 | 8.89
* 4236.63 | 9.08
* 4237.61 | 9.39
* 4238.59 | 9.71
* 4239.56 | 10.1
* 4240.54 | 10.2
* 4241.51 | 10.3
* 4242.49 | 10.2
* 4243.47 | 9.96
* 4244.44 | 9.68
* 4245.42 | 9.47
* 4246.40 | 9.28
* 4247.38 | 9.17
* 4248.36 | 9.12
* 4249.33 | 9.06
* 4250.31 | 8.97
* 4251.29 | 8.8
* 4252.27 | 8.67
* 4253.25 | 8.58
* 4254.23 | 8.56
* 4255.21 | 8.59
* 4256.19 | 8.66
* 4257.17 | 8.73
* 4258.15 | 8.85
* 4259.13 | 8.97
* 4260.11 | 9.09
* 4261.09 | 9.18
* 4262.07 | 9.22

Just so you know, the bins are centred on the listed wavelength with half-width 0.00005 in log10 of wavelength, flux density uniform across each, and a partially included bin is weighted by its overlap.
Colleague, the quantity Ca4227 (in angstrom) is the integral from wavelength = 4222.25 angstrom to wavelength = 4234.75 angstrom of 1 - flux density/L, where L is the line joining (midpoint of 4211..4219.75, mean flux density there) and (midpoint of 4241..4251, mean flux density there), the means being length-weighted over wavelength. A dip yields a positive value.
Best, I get 1.1 angstrom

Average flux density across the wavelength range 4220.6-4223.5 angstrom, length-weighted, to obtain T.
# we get 8.63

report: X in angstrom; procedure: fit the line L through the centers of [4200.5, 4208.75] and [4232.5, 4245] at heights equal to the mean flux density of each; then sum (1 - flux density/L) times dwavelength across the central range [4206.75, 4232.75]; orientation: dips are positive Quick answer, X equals 2.74 angstrom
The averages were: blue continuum 9.12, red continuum 9.5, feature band 8.31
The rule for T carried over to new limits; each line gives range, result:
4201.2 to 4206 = 9.24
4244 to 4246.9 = 9.45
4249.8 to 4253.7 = 8.75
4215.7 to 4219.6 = 8.37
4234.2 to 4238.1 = 9.01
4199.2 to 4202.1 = 8.56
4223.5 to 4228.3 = 7.96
